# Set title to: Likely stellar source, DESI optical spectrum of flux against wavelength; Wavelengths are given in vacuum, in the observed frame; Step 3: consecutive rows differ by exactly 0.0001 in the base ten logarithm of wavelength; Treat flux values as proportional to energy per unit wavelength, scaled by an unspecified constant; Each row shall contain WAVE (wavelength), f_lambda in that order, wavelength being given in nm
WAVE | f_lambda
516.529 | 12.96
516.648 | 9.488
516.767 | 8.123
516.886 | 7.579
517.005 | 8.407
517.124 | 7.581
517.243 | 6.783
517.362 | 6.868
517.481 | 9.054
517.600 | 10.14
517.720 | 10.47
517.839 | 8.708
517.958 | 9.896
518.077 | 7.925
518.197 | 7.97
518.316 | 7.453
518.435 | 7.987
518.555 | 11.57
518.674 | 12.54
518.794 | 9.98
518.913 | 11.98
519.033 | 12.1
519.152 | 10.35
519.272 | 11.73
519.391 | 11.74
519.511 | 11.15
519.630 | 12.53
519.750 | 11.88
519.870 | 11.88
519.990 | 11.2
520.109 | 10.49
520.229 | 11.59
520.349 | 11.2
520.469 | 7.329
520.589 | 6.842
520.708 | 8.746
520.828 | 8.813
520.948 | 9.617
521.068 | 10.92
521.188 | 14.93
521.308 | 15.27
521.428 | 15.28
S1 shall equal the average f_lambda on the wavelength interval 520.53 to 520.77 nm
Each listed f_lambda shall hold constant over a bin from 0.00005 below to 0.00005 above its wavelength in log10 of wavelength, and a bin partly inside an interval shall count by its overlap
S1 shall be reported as 7.83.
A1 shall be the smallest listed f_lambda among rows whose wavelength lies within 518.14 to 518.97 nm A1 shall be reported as 7.453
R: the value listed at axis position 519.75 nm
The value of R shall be 11.88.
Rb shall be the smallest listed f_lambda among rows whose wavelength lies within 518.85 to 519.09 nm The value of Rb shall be 11.98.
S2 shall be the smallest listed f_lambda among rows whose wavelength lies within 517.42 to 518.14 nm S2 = 7.925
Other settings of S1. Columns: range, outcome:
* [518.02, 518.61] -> 8.55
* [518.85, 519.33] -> 11.5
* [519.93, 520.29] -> 11.1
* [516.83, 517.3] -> 7.59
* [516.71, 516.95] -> 7.86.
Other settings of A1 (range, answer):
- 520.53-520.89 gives 6.842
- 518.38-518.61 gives 7.987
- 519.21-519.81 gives 11.15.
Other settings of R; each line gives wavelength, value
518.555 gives 11.57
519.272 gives 11.73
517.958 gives 9.896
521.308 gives 15.27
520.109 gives 10.49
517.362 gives 6.868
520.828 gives 8.813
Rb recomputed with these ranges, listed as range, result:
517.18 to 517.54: 6.783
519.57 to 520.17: 10.49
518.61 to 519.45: 9.98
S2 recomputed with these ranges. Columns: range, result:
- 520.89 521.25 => 9.617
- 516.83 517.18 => 7.579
